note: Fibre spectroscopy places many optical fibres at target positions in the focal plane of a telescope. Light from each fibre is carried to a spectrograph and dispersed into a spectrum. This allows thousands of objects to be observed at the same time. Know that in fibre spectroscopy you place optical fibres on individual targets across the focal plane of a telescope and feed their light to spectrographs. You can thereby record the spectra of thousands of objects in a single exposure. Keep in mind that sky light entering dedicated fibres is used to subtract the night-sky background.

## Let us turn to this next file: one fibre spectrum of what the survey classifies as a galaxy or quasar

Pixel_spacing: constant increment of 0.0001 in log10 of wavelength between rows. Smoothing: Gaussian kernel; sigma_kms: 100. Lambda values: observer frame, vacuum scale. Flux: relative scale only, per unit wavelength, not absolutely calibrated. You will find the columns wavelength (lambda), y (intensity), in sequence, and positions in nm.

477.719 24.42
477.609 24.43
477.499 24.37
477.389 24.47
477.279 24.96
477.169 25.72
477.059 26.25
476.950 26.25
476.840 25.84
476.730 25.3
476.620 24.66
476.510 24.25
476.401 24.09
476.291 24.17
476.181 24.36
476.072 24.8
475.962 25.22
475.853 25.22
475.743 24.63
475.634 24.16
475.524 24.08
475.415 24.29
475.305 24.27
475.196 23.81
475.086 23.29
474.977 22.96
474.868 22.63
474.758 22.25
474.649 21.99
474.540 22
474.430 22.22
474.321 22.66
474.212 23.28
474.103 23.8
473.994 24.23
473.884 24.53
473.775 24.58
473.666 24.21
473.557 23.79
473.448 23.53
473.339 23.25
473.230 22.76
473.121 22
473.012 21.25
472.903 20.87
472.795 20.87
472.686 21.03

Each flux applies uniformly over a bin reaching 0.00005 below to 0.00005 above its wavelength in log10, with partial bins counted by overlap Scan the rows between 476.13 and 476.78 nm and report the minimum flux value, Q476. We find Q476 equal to 24.09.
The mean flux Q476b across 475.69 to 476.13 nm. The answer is 25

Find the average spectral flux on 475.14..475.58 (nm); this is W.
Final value 24.1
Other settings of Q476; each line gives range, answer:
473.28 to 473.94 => 23.25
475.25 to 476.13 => 24.08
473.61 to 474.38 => 22.66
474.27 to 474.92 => 21.99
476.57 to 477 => 24.66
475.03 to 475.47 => 23.29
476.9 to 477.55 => 24.37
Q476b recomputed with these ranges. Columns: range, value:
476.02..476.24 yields 24.6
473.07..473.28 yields 22.4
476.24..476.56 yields 24.2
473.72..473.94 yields 24.5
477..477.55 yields 25.2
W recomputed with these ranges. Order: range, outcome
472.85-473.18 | 21.4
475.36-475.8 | 24.3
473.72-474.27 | 24.1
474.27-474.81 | 22.2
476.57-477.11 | 25.7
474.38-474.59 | 22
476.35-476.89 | 24.8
